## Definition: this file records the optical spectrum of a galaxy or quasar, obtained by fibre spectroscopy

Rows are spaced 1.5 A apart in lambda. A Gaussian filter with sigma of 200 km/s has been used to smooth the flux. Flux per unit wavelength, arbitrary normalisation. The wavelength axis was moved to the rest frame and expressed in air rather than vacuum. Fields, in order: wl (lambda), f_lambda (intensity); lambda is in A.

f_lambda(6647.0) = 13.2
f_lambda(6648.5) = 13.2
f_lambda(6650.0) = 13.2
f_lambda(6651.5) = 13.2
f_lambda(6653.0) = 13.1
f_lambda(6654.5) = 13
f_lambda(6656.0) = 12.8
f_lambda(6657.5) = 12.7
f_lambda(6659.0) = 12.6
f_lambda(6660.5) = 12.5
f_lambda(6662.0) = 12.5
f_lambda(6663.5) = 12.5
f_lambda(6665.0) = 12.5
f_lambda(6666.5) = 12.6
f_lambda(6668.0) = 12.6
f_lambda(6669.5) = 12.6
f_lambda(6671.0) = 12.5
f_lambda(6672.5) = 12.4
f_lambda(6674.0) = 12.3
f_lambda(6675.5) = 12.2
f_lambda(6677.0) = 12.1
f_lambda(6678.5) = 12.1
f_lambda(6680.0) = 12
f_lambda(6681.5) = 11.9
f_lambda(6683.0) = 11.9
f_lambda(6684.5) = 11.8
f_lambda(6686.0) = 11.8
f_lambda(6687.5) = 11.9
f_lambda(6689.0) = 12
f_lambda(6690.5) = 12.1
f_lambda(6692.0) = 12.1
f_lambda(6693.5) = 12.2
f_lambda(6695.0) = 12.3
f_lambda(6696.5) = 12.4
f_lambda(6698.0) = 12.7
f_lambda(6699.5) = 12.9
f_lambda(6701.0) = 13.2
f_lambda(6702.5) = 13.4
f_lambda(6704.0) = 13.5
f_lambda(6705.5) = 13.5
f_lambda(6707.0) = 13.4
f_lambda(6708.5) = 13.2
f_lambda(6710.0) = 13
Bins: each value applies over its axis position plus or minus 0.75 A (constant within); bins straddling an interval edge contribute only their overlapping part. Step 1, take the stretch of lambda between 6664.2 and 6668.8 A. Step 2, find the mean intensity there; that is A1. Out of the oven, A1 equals 12.6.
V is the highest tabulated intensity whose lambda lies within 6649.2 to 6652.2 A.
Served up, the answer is 13.2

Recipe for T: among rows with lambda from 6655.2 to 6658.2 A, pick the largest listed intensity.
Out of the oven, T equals 12.8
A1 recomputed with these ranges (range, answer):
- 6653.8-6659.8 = 12.8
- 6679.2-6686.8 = 11.9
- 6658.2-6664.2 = 12.5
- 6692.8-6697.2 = 12.3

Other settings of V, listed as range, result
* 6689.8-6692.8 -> 12.1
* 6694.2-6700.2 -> 12.9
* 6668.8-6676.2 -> 12.6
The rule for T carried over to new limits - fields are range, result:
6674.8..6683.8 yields 12.2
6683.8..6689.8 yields 12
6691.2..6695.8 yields 12.3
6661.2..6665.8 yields 12.5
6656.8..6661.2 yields 12.7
